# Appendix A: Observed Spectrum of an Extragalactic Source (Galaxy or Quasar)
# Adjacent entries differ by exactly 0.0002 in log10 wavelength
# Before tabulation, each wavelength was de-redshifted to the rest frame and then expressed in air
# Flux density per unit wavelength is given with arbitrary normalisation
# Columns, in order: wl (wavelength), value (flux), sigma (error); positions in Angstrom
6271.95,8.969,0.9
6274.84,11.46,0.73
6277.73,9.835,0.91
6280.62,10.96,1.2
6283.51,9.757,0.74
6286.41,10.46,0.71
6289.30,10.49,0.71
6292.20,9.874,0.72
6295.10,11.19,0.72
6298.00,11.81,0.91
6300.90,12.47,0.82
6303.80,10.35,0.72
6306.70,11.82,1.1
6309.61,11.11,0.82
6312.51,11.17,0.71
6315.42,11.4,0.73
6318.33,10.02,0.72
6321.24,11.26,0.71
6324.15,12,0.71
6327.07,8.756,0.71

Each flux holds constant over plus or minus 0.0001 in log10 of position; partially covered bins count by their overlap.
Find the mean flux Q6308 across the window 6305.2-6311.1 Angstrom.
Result 11.5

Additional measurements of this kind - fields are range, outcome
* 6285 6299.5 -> 10.8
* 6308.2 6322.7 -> 11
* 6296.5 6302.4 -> 12.1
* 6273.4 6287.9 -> 10.5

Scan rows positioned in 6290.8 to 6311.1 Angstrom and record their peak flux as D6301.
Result 12.47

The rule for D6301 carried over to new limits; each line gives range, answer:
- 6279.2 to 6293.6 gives 10.96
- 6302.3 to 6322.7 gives 11.82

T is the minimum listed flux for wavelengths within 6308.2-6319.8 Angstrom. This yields 10.02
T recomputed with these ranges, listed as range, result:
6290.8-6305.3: 9.874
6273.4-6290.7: 9.757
